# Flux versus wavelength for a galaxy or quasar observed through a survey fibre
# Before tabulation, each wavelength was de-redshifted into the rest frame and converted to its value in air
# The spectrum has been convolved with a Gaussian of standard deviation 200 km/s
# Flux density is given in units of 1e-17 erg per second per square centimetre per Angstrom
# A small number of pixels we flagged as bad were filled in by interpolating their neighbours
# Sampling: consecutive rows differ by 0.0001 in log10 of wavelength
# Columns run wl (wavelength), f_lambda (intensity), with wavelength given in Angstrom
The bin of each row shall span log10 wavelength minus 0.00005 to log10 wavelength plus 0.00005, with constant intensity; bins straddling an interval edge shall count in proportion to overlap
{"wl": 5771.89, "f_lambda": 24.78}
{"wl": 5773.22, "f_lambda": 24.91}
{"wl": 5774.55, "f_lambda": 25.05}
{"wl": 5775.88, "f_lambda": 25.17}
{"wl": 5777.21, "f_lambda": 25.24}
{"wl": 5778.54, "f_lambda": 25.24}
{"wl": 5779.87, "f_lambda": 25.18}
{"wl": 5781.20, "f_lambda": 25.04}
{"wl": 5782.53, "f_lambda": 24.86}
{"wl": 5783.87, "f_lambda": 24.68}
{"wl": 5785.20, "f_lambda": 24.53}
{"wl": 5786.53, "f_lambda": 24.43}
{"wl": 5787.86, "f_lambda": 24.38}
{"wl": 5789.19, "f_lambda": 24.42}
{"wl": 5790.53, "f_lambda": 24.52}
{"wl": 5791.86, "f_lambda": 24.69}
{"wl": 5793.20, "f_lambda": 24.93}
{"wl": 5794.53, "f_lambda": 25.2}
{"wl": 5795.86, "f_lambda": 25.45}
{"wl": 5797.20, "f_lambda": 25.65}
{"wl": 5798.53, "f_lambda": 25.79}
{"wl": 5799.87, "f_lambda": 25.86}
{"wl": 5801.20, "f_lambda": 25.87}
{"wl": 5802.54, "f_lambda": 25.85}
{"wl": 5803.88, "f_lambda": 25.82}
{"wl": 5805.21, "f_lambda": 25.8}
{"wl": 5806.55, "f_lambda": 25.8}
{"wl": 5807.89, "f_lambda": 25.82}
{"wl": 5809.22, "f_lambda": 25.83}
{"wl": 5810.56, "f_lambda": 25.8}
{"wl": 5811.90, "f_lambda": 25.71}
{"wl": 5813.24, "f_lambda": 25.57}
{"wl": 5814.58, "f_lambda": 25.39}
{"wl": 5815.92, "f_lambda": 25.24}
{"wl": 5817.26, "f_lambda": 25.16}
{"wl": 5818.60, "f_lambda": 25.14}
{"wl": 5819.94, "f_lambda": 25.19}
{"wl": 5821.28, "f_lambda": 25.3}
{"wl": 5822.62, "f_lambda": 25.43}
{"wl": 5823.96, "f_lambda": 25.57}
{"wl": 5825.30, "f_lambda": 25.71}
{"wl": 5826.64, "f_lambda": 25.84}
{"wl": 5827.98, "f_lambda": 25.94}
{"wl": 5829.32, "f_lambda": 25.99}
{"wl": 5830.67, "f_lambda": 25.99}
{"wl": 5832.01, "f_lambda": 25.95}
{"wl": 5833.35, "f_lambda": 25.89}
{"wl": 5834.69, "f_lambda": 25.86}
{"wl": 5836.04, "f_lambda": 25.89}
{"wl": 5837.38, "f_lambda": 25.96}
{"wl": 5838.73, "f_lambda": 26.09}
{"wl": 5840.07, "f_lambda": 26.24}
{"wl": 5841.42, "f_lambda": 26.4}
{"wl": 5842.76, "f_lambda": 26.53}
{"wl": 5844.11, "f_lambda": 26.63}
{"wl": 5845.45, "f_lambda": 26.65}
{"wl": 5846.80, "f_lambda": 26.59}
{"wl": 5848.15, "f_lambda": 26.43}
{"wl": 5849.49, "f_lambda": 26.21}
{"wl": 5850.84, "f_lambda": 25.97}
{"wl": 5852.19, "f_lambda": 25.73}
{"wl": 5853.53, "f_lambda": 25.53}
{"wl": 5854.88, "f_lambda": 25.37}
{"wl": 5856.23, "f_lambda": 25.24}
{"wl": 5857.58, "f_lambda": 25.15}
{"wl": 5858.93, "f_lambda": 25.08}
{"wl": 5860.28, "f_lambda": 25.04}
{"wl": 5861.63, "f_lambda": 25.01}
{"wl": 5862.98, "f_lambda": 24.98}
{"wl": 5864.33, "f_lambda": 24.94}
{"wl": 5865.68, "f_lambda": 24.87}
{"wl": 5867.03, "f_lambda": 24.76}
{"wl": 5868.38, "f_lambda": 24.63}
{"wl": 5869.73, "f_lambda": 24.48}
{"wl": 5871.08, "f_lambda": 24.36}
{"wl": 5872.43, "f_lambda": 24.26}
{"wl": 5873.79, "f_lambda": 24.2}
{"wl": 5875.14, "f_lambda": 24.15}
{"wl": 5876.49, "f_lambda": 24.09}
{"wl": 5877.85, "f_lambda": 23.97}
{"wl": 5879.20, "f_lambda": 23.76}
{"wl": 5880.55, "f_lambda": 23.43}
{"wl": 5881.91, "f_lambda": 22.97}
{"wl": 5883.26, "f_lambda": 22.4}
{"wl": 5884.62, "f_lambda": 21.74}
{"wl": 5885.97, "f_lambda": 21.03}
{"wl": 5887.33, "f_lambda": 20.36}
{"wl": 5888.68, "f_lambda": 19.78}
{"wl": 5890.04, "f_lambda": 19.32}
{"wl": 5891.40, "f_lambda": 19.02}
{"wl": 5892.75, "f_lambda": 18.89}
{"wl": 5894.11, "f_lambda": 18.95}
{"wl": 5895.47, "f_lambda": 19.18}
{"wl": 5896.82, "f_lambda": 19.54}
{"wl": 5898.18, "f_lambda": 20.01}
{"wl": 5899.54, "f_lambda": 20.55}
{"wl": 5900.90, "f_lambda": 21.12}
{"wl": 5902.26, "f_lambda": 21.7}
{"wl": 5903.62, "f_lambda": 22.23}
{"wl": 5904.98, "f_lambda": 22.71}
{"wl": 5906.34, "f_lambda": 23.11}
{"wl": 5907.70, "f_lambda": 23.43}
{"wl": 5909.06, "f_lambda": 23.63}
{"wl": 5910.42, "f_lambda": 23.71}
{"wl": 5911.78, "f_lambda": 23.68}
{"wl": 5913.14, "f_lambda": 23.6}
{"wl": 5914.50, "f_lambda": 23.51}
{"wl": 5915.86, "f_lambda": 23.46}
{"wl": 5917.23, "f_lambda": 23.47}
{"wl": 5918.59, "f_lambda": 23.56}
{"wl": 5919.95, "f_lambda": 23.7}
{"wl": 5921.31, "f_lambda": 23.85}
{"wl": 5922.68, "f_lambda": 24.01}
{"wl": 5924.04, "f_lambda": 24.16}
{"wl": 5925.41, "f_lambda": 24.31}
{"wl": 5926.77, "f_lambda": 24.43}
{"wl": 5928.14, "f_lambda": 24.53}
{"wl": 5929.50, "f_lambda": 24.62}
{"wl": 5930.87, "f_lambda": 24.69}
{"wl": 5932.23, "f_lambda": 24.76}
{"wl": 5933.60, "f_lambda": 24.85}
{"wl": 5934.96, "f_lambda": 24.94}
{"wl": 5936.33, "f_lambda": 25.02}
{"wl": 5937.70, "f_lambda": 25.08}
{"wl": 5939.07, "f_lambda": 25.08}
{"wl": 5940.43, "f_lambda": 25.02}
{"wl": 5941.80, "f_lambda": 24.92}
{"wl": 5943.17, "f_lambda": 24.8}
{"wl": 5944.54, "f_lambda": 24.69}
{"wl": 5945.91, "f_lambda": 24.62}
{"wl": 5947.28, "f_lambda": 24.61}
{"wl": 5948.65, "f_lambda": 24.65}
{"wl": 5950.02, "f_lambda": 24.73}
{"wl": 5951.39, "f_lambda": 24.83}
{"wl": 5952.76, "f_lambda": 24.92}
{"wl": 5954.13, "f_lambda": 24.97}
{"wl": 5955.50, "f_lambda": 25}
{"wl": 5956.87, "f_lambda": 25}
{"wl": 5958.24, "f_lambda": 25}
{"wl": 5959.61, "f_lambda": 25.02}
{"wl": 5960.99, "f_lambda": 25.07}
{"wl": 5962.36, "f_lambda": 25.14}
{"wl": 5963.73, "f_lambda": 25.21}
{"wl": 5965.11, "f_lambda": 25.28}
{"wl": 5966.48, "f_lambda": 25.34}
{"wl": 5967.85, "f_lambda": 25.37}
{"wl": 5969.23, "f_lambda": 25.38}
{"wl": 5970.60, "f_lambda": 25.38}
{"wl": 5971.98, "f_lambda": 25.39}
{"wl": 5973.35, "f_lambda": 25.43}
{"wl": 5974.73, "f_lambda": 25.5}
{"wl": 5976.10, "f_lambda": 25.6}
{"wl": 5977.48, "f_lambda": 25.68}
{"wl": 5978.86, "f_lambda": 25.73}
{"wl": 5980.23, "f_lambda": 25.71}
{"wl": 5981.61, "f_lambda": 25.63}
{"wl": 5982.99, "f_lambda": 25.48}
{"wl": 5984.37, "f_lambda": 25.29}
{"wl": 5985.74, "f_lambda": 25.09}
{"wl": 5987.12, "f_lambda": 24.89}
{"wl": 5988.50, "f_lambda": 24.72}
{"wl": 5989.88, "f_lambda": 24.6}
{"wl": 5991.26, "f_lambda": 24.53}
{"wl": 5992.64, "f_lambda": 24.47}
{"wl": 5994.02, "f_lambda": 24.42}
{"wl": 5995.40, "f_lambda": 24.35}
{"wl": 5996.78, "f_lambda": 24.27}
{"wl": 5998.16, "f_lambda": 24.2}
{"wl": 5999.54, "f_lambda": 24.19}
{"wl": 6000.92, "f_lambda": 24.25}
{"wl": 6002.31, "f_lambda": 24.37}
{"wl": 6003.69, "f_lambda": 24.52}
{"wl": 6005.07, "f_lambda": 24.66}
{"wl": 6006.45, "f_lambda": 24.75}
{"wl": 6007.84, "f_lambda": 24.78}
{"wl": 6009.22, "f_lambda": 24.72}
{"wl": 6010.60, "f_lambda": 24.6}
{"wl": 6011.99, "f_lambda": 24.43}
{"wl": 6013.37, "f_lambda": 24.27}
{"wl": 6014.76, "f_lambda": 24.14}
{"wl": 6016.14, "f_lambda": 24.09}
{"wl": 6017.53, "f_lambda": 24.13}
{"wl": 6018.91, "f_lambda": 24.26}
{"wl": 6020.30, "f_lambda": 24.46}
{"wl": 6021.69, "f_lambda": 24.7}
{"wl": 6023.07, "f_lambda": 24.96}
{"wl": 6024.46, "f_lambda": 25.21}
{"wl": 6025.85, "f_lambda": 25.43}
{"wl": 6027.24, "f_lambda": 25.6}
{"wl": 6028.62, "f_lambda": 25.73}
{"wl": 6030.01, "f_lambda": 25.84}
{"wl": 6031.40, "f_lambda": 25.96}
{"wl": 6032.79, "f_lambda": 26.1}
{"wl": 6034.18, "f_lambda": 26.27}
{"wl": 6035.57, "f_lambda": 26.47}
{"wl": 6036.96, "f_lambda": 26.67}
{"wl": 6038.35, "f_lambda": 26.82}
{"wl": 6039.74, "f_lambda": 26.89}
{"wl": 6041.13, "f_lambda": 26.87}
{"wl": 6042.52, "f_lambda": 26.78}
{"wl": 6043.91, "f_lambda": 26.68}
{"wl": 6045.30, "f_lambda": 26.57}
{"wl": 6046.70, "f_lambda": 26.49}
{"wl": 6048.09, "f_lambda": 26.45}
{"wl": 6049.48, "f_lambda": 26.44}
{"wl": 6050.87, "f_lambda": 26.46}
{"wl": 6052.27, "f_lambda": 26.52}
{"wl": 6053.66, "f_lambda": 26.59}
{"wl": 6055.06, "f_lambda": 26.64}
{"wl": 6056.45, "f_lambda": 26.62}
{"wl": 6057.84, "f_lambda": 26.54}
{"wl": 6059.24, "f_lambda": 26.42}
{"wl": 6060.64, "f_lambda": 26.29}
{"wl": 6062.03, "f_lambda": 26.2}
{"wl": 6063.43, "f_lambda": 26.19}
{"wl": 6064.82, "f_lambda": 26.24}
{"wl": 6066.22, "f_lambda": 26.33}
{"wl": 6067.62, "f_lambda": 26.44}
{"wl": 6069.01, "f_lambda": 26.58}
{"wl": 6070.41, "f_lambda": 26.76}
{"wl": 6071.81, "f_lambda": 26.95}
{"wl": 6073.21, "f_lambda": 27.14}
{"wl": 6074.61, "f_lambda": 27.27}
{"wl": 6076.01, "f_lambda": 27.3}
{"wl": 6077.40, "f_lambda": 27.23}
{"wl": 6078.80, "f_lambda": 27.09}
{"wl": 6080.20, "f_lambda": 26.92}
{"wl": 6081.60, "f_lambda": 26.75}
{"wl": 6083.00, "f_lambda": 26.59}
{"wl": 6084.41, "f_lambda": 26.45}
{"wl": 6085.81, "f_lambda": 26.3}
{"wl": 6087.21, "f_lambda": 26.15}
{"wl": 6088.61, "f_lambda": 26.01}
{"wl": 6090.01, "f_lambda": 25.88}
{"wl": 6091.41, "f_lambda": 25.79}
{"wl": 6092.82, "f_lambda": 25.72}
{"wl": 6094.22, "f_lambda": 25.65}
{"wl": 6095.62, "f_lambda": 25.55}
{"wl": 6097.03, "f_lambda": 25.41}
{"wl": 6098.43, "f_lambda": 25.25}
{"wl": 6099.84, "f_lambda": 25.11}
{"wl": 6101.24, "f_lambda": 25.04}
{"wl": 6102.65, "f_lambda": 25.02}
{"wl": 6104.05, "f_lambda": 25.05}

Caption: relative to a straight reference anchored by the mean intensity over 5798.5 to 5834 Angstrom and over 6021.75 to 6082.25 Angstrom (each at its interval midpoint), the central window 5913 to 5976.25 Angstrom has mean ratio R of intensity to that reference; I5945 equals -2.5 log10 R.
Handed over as 0.06 mag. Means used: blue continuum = 25.7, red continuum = 26.4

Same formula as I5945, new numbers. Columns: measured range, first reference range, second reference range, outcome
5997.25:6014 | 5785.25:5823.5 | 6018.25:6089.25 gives 0.071 mag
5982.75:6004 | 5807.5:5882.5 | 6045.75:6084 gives 0.070 mag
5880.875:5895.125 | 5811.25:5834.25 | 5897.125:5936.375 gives 0.177 mag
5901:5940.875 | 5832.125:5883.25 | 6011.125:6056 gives 0.066 mag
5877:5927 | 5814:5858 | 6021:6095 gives 0.171 mag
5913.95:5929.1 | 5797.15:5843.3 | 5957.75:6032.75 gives 0.061 mag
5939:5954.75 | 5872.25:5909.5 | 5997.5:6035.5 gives -0.077 mag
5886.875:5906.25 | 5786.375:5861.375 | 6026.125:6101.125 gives 0.261 mag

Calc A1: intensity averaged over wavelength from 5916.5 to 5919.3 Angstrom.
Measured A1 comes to 23.5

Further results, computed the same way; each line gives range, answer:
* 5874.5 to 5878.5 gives 24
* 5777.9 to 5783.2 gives 25.1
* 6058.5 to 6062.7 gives 26.3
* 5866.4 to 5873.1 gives 24.5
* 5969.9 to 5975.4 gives 25.4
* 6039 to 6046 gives 26.8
